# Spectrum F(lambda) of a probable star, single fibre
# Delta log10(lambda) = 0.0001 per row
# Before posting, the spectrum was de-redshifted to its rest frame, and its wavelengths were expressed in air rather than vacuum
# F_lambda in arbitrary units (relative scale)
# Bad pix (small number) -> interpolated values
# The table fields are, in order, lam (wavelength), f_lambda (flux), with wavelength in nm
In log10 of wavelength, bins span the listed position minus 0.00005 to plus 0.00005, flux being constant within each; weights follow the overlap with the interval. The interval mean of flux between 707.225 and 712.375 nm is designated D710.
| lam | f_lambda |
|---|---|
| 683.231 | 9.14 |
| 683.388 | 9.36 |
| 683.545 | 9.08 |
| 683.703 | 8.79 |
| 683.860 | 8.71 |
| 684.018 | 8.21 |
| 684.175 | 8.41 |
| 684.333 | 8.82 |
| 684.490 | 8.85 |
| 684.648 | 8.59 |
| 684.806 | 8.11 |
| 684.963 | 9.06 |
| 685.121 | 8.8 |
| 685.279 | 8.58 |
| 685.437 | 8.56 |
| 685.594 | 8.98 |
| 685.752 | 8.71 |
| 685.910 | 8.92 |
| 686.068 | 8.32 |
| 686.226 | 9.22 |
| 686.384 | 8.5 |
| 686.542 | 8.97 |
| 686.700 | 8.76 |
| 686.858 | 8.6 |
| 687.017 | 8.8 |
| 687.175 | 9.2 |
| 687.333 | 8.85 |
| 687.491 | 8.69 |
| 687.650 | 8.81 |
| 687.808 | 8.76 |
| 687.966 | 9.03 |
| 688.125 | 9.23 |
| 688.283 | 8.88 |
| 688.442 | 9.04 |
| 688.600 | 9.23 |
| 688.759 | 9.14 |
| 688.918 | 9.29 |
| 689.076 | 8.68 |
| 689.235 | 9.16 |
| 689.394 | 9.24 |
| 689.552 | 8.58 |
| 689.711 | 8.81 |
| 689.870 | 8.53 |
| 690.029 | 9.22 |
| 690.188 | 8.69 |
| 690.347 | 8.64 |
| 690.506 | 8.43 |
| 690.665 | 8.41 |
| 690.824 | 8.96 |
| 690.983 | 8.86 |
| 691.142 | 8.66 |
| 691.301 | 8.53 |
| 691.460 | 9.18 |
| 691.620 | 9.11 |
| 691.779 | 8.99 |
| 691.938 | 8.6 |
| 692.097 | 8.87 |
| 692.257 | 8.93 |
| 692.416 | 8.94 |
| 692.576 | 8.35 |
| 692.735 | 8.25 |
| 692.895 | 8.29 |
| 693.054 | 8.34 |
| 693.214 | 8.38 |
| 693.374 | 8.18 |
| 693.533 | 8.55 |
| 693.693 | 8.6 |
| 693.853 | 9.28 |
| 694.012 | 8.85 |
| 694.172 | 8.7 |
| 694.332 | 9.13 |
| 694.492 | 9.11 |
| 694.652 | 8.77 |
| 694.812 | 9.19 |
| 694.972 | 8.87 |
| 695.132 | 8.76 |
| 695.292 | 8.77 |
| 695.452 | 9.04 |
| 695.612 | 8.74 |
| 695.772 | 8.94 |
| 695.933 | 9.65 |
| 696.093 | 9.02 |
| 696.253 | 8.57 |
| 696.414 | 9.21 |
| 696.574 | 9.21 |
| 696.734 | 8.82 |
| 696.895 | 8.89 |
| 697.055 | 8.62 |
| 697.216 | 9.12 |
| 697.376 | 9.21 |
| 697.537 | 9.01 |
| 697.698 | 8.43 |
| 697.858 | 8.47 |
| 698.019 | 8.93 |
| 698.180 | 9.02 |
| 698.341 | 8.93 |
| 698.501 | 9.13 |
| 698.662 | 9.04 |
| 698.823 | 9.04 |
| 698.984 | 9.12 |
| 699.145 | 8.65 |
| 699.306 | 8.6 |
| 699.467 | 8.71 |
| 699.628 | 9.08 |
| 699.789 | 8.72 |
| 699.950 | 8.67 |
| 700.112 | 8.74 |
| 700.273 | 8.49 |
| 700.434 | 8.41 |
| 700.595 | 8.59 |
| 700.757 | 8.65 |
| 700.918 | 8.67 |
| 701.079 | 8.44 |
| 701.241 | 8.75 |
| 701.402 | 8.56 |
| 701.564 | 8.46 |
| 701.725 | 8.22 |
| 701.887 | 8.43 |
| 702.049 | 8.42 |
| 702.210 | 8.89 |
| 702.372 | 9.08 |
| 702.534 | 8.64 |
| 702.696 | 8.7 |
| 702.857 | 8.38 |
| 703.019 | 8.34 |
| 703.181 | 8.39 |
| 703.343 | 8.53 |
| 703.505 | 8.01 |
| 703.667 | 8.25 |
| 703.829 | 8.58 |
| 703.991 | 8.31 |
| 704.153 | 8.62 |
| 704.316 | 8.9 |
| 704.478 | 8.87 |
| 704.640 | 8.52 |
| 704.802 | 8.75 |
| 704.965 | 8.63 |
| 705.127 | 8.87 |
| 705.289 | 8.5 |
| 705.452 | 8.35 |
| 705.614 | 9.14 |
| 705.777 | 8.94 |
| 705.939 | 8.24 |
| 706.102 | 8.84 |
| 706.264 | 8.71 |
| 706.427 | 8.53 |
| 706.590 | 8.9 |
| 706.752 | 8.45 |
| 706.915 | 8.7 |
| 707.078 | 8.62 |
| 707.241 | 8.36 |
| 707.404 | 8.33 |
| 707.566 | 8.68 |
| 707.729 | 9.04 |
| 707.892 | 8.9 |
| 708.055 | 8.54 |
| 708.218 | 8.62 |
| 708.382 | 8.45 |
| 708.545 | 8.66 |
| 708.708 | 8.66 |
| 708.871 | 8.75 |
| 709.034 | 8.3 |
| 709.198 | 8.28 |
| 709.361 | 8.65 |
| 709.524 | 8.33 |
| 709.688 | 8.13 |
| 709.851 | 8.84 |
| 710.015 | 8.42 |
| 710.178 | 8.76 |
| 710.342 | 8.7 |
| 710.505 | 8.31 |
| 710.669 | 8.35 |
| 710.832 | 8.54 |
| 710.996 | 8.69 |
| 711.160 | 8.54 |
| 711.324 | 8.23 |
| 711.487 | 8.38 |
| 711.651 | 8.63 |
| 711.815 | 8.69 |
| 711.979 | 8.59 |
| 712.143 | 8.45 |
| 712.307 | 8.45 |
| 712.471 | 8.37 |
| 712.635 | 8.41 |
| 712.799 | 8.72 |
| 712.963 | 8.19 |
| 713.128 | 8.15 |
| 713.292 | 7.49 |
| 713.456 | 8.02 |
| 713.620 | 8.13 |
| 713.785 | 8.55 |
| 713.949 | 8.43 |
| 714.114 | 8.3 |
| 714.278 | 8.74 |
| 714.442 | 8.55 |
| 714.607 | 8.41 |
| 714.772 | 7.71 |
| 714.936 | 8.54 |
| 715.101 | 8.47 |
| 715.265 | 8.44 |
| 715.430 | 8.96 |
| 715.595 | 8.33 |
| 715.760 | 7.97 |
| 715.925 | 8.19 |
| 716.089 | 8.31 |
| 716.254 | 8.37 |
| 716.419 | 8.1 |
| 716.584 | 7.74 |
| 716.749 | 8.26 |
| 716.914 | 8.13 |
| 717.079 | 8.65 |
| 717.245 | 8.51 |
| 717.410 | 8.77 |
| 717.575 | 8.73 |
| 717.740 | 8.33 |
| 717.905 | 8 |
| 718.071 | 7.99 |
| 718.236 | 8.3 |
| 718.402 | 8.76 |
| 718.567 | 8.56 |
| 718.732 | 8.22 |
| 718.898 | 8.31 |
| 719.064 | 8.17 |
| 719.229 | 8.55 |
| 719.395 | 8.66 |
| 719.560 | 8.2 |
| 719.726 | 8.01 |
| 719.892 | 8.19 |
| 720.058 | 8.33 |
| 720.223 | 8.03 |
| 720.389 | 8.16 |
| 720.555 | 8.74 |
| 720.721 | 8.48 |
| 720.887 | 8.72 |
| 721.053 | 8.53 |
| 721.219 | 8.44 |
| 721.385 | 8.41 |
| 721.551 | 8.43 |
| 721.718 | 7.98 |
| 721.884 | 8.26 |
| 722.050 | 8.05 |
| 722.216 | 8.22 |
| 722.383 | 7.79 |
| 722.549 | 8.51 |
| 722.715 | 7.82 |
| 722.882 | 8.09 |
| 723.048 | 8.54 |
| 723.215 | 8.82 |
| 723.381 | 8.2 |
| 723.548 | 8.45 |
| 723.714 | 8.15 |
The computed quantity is 8.54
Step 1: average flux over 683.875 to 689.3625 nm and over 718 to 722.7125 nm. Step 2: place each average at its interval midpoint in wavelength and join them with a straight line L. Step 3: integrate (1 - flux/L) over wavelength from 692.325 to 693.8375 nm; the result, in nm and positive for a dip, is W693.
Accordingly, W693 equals 0.04 nm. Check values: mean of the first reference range 8.82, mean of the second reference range 8.31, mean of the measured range 8.47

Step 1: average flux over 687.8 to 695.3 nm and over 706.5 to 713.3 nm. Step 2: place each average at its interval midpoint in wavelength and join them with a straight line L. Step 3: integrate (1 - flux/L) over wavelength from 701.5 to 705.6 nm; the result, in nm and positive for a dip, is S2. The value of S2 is 0.03 nm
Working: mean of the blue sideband 8.81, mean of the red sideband 8.52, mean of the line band 8.56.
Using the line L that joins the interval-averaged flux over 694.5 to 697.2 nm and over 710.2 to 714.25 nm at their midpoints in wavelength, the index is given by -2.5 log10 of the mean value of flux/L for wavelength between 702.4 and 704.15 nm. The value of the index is 0.03 mag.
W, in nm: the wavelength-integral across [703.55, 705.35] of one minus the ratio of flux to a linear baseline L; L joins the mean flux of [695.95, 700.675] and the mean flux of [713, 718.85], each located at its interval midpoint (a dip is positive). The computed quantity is 0.012 nm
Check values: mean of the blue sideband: 8.85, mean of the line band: 8.61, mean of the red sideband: 8.32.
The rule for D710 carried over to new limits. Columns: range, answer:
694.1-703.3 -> 8.79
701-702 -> 8.47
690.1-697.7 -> 8.81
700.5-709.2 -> 8.59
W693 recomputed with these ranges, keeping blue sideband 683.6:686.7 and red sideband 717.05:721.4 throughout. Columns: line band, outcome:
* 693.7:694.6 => -0.04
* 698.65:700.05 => -0.04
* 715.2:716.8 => 0.03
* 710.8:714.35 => 0.03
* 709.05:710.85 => 0.00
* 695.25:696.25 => -0.05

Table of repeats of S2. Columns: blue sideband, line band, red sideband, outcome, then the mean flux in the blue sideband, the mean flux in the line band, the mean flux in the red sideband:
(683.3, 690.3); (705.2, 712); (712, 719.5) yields -0.090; 8.84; 8.58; 8.34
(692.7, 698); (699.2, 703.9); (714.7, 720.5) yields 0.063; 8.82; 8.57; 8.32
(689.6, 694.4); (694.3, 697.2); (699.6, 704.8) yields -0.103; 8.71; 8.96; 8.57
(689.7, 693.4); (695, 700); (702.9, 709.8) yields -0.158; 8.68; 8.91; 8.58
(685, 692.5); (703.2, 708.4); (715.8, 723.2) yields -0.039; 8.85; 8.61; 8.31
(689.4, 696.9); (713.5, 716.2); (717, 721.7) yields 0.029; 8.8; 8.37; 8.39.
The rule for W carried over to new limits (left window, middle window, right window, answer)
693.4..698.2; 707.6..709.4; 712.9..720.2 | -0.02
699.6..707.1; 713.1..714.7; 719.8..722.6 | 0.03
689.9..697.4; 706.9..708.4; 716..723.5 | -0.01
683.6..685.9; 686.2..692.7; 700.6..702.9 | -0.16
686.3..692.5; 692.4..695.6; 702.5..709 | 0.03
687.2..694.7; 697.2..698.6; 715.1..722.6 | -0.04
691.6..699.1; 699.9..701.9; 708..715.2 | 0.04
